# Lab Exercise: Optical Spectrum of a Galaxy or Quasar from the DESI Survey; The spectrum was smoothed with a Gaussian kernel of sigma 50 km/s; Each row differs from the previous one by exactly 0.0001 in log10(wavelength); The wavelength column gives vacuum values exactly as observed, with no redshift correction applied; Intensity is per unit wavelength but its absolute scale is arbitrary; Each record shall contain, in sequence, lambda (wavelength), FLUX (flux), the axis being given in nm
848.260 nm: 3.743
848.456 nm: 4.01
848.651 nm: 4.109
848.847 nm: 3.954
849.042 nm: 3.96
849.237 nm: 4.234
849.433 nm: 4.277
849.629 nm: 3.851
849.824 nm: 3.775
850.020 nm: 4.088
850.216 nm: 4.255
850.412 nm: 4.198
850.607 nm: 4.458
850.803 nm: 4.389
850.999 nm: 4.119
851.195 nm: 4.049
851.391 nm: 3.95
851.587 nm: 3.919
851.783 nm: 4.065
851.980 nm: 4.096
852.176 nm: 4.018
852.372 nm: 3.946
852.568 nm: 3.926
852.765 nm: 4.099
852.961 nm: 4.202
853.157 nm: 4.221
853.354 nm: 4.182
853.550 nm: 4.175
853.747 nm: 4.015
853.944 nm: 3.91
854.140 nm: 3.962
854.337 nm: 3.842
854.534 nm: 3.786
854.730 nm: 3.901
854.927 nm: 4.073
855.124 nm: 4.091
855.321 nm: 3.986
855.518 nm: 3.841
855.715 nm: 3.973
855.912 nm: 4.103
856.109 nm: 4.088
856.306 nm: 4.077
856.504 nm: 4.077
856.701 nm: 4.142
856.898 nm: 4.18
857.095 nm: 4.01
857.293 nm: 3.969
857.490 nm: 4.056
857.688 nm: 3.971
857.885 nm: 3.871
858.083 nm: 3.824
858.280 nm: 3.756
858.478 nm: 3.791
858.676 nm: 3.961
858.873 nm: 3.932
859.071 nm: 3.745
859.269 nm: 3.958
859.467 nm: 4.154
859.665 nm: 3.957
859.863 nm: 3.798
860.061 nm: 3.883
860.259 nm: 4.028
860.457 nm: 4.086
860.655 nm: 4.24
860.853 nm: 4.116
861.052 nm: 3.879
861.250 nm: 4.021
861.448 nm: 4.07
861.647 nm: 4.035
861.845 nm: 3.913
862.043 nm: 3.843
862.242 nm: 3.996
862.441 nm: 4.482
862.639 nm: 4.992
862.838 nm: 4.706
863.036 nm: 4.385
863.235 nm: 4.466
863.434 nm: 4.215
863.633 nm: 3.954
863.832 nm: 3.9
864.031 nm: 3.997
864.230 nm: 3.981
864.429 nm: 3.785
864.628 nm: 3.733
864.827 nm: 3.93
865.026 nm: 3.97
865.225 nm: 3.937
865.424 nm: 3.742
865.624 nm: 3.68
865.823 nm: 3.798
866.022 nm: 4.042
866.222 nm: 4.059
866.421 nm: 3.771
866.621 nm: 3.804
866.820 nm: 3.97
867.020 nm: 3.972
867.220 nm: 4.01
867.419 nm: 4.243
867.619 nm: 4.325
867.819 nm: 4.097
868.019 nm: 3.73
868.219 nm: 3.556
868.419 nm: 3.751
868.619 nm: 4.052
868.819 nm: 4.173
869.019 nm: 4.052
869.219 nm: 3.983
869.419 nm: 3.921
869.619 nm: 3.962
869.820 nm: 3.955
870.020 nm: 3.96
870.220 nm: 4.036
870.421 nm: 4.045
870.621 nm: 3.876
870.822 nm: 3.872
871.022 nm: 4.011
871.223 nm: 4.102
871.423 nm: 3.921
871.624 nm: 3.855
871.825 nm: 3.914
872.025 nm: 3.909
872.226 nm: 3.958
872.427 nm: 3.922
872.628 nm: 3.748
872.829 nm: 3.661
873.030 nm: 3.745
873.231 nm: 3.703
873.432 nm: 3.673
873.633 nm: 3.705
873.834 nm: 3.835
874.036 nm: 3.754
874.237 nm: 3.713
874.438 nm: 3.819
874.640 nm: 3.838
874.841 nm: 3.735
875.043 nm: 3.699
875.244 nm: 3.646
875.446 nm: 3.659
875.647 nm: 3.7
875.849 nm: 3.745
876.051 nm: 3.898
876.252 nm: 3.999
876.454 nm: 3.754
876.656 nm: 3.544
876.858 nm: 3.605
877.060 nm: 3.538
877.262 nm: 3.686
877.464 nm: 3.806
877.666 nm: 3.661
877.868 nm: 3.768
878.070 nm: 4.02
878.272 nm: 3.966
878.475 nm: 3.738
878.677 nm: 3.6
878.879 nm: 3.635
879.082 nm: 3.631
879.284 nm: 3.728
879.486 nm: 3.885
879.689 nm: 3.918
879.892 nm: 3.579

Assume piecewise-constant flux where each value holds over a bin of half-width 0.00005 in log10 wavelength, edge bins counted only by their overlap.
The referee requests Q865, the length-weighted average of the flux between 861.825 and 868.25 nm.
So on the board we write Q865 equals 4.04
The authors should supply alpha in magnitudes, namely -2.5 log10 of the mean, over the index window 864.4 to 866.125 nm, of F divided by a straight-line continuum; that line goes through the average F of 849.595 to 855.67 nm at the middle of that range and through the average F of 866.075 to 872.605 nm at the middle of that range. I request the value 0.036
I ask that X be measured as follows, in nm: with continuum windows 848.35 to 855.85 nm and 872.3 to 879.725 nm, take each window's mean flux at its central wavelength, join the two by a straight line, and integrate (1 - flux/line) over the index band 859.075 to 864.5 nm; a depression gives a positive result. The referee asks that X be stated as -0.240 nm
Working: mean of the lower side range 4.05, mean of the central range 4.1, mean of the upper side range 3.75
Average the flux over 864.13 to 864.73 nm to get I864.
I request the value 3.83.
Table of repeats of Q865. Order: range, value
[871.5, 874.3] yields 3.79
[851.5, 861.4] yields 4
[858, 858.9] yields 3.85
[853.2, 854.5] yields 4.01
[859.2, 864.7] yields 4.09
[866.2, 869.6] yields 3.97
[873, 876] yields 3.73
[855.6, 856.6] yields 4.06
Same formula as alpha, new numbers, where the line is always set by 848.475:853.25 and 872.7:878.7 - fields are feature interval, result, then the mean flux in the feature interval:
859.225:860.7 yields -0.01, 4.01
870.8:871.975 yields -0.04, 3.95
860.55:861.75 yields -0.03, 4.06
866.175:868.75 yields -0.03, 3.95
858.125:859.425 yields 0.03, 3.87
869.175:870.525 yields -0.04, 3.98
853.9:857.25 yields 0.01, 4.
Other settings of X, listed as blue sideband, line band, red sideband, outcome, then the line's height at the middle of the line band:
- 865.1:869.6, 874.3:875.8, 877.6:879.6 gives 0.04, 3.82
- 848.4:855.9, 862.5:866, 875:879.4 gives -0.16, 3.9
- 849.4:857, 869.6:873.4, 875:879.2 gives -0.09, 3.81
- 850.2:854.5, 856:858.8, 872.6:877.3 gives 0.01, 4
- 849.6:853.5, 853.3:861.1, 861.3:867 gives 0.17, 4.07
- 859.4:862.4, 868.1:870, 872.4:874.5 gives -0.05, 3.84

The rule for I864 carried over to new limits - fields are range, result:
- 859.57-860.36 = 3.92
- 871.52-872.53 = 3.91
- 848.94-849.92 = 4.02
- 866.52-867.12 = 3.91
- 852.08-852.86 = 4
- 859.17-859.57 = 4.05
